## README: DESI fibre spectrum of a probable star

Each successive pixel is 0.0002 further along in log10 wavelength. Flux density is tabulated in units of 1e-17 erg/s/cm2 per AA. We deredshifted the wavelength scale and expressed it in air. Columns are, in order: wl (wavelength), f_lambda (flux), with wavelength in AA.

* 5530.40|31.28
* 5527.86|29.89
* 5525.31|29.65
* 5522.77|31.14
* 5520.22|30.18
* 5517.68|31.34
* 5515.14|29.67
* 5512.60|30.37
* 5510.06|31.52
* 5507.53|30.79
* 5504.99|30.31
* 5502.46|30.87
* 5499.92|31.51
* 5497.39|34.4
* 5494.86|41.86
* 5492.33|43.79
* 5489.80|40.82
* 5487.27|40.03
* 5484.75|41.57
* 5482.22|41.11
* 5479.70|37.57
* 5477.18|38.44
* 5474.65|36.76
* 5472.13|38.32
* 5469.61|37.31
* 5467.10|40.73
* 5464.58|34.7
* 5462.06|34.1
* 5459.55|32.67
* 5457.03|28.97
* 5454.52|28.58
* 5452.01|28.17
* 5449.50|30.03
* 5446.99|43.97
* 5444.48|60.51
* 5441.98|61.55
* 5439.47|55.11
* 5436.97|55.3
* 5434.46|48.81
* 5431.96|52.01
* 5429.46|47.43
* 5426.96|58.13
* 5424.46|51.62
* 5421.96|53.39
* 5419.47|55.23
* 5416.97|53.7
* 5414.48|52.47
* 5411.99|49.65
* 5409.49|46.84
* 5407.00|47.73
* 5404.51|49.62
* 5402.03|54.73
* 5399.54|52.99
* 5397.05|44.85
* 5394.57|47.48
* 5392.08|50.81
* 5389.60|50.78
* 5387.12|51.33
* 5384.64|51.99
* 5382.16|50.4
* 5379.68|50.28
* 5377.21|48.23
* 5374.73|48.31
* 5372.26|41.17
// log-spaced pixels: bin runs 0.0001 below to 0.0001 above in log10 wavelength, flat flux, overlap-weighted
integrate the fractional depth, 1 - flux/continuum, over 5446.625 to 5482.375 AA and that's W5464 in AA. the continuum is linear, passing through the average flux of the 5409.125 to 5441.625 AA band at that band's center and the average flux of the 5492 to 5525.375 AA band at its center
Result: 6.5 AA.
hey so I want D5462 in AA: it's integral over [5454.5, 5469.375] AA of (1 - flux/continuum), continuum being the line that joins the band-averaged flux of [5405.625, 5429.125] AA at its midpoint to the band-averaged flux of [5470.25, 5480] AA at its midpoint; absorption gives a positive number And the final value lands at 2.5 AA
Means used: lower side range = 51.9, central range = 34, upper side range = 37.7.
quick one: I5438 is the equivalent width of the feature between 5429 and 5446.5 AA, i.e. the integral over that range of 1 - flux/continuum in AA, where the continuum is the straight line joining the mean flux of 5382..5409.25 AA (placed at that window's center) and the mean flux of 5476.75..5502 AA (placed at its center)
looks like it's -3.6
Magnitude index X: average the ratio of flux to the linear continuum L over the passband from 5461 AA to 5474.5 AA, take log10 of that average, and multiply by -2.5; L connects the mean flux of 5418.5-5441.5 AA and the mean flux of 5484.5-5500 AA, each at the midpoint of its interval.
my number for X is 0.209 mag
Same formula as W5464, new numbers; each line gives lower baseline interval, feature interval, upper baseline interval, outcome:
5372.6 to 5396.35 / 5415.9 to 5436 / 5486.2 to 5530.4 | -3.9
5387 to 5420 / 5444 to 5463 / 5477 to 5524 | 3.4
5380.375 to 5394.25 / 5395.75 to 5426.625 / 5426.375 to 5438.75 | 0.1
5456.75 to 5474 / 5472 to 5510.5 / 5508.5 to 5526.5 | -4.3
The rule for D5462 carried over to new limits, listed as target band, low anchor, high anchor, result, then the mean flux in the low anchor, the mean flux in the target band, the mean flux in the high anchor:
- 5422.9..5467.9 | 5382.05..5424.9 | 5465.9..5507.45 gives 0.4 AA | 50.9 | 44.1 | 37.6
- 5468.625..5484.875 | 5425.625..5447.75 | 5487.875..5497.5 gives 2.2 AA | 53.9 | 38.5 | 40.9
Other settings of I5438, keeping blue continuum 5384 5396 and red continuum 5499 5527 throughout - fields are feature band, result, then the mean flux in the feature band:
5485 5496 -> -2.37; 41.6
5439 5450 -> -2.53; 51.3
